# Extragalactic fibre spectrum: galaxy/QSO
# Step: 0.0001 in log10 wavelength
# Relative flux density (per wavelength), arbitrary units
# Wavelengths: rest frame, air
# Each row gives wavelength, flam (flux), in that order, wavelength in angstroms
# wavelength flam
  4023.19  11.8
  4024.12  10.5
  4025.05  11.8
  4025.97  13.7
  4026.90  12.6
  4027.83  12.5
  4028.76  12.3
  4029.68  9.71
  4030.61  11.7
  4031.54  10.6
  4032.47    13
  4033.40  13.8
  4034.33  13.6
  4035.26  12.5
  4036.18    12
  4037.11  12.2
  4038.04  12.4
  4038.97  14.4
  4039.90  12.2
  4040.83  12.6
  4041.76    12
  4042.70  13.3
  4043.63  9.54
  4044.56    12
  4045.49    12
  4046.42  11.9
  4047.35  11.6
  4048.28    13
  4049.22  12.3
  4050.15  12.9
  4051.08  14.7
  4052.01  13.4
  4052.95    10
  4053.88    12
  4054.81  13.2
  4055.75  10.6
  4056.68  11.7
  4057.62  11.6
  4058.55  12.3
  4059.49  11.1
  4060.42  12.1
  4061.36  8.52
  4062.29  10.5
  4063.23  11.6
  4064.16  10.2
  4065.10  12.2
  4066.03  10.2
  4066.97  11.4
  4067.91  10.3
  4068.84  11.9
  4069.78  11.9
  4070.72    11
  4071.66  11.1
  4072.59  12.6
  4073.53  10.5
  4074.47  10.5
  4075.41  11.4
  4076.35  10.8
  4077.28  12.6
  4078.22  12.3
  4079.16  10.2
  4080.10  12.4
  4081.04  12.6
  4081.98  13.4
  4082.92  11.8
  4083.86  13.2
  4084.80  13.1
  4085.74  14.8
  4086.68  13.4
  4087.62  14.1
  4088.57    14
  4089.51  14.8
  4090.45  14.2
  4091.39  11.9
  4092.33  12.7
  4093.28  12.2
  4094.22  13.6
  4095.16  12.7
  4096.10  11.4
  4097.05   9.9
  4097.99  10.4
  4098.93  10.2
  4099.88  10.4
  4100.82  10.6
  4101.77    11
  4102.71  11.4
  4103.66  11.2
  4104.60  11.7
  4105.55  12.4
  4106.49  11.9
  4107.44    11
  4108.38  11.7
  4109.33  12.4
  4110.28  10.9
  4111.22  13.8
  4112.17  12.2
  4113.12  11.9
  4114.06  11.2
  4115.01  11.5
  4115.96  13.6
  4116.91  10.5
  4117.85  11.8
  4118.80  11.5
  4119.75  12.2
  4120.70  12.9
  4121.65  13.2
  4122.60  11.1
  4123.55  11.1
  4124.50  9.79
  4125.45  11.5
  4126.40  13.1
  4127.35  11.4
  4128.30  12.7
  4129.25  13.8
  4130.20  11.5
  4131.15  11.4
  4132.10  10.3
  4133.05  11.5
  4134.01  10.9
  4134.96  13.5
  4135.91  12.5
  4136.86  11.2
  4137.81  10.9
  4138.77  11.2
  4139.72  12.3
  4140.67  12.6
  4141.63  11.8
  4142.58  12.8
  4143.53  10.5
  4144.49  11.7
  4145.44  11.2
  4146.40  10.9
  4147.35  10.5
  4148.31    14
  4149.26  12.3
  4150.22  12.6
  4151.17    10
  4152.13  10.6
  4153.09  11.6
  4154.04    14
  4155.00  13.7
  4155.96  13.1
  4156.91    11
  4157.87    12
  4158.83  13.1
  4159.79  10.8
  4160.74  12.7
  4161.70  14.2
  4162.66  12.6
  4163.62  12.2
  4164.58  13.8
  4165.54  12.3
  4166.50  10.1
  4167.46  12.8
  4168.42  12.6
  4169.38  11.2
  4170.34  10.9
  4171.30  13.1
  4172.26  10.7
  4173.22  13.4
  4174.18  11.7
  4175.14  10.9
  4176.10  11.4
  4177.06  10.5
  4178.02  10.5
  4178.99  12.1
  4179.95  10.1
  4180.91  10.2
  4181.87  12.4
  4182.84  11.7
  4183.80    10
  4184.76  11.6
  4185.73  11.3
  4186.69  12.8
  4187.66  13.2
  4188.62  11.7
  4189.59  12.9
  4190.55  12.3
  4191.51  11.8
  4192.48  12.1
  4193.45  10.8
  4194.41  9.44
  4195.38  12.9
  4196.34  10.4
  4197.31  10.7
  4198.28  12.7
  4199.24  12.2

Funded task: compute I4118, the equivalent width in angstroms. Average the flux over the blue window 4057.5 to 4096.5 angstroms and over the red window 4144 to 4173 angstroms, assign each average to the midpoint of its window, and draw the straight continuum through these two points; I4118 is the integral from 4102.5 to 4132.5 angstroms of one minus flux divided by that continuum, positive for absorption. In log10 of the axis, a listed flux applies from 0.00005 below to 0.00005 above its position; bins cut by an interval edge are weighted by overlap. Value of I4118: 0.6 angstroms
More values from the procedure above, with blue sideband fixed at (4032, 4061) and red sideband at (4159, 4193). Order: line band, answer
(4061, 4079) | 1.6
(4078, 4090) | -0.9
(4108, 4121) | 0.1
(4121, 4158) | 0.4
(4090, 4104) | 0.6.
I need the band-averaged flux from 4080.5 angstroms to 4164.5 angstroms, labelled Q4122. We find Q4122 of 12.1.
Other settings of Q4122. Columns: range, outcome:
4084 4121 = 12.1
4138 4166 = 12.1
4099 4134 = 11.7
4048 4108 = 11.9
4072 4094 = 12.6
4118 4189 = 11.9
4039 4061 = 12.1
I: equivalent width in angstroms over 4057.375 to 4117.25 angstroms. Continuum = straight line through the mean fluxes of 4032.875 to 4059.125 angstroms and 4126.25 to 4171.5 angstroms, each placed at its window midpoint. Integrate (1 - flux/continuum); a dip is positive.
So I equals 1.9 angstroms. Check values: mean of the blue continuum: 12.3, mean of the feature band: 11.8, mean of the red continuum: 12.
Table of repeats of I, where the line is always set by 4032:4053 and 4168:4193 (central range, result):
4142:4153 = 0.29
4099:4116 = 0.69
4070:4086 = 0.43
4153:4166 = -0.98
